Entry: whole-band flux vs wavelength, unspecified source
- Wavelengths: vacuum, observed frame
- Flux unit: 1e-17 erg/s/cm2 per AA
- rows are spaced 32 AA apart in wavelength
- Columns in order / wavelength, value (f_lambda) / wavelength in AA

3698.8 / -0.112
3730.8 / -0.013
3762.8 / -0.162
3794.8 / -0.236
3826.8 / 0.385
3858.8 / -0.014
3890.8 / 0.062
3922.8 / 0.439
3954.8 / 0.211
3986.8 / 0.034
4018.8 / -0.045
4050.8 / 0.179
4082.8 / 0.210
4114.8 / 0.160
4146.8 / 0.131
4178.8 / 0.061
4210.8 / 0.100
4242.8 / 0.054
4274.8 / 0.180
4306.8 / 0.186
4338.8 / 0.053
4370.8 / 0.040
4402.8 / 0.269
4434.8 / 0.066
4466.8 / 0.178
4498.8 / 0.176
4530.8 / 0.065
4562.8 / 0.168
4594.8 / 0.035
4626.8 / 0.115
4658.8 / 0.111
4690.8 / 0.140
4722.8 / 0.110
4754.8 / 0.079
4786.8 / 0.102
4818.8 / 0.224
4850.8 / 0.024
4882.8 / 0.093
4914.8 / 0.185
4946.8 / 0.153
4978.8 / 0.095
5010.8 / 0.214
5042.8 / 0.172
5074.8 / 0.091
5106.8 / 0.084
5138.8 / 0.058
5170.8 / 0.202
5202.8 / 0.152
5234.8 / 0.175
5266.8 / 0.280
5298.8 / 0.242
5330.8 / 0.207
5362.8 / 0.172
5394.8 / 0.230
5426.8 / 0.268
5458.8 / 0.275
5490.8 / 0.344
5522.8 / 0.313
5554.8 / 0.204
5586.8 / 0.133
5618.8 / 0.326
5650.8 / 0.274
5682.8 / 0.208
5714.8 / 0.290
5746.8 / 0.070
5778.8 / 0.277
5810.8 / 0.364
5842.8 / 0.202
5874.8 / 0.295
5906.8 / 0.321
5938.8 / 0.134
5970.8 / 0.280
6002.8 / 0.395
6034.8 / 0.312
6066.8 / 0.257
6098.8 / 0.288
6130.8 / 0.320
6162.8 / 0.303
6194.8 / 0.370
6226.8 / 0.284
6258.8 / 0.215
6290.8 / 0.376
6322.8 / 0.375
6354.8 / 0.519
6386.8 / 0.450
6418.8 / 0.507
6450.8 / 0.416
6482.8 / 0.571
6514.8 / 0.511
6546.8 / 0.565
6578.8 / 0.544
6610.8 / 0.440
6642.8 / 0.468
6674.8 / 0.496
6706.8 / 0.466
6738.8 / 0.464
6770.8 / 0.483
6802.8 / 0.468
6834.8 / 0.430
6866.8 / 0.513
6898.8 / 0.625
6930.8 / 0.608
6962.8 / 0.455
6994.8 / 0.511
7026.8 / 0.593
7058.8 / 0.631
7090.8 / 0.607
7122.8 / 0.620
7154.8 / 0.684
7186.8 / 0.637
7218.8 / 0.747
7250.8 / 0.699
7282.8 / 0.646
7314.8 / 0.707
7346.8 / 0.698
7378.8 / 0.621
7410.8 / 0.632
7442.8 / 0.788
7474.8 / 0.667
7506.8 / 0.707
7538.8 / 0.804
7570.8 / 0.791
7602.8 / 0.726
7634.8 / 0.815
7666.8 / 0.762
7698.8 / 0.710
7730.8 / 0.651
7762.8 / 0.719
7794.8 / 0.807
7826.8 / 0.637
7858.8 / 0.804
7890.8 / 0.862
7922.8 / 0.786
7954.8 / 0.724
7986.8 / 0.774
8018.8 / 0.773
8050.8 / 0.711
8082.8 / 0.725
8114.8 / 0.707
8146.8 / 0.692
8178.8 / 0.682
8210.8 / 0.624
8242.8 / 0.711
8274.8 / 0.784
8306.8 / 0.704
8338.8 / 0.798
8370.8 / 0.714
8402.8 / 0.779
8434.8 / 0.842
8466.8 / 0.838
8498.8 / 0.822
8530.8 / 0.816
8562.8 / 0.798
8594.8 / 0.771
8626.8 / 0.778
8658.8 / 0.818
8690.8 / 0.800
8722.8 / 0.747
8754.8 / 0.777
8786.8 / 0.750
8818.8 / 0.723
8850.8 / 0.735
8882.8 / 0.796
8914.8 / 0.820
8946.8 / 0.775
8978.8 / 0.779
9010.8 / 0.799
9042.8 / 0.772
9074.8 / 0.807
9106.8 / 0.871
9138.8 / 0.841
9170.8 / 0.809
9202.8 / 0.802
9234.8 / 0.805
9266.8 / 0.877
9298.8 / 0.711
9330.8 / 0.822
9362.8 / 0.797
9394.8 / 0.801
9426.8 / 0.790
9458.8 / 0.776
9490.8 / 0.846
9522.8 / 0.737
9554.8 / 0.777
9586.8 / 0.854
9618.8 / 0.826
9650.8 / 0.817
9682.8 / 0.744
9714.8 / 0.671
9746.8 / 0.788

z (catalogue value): 0.59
